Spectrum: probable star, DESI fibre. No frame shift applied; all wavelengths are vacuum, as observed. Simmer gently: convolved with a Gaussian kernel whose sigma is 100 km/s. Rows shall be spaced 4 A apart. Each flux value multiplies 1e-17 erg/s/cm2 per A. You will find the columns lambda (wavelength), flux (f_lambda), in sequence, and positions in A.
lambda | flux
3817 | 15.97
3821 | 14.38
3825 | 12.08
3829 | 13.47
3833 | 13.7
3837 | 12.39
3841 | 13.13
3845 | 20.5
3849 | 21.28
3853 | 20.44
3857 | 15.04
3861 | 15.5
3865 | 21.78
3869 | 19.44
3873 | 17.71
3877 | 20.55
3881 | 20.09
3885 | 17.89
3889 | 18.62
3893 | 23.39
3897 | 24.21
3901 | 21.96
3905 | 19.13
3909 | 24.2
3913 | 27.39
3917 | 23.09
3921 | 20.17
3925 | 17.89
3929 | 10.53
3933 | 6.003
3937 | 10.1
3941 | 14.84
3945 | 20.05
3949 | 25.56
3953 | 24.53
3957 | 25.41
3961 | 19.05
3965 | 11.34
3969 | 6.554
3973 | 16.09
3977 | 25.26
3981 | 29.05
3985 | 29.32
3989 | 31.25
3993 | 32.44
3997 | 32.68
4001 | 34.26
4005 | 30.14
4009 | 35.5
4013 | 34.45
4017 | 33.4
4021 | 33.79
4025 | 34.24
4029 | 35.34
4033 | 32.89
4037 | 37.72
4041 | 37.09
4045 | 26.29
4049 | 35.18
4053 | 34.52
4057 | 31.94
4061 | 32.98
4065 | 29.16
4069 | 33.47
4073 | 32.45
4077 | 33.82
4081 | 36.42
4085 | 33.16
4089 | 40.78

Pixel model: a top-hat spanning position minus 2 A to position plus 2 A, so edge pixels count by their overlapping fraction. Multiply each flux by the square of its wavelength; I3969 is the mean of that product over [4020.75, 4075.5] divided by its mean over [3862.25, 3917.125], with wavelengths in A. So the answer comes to 1.70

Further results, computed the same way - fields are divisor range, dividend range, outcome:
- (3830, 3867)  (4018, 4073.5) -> 2.17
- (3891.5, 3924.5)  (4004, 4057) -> 1.59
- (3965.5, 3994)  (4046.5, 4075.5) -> 1.46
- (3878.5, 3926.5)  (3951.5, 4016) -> 1.27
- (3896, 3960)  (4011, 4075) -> 1.81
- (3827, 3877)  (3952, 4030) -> 1.73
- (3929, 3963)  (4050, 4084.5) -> 1.98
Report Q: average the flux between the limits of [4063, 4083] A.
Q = 33.1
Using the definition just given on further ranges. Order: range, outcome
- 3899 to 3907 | 20.5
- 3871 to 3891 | 19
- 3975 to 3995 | 29.5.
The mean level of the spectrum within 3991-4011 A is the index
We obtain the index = 33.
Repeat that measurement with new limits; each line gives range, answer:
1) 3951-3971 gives 17.4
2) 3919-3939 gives 12.9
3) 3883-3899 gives 21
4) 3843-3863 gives 18.6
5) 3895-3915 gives 23.4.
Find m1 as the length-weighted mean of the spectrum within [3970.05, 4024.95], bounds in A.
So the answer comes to 30.3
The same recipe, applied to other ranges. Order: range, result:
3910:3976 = 17.6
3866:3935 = 19.6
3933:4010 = 23.2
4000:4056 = 33.9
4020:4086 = 33.6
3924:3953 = 15.6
